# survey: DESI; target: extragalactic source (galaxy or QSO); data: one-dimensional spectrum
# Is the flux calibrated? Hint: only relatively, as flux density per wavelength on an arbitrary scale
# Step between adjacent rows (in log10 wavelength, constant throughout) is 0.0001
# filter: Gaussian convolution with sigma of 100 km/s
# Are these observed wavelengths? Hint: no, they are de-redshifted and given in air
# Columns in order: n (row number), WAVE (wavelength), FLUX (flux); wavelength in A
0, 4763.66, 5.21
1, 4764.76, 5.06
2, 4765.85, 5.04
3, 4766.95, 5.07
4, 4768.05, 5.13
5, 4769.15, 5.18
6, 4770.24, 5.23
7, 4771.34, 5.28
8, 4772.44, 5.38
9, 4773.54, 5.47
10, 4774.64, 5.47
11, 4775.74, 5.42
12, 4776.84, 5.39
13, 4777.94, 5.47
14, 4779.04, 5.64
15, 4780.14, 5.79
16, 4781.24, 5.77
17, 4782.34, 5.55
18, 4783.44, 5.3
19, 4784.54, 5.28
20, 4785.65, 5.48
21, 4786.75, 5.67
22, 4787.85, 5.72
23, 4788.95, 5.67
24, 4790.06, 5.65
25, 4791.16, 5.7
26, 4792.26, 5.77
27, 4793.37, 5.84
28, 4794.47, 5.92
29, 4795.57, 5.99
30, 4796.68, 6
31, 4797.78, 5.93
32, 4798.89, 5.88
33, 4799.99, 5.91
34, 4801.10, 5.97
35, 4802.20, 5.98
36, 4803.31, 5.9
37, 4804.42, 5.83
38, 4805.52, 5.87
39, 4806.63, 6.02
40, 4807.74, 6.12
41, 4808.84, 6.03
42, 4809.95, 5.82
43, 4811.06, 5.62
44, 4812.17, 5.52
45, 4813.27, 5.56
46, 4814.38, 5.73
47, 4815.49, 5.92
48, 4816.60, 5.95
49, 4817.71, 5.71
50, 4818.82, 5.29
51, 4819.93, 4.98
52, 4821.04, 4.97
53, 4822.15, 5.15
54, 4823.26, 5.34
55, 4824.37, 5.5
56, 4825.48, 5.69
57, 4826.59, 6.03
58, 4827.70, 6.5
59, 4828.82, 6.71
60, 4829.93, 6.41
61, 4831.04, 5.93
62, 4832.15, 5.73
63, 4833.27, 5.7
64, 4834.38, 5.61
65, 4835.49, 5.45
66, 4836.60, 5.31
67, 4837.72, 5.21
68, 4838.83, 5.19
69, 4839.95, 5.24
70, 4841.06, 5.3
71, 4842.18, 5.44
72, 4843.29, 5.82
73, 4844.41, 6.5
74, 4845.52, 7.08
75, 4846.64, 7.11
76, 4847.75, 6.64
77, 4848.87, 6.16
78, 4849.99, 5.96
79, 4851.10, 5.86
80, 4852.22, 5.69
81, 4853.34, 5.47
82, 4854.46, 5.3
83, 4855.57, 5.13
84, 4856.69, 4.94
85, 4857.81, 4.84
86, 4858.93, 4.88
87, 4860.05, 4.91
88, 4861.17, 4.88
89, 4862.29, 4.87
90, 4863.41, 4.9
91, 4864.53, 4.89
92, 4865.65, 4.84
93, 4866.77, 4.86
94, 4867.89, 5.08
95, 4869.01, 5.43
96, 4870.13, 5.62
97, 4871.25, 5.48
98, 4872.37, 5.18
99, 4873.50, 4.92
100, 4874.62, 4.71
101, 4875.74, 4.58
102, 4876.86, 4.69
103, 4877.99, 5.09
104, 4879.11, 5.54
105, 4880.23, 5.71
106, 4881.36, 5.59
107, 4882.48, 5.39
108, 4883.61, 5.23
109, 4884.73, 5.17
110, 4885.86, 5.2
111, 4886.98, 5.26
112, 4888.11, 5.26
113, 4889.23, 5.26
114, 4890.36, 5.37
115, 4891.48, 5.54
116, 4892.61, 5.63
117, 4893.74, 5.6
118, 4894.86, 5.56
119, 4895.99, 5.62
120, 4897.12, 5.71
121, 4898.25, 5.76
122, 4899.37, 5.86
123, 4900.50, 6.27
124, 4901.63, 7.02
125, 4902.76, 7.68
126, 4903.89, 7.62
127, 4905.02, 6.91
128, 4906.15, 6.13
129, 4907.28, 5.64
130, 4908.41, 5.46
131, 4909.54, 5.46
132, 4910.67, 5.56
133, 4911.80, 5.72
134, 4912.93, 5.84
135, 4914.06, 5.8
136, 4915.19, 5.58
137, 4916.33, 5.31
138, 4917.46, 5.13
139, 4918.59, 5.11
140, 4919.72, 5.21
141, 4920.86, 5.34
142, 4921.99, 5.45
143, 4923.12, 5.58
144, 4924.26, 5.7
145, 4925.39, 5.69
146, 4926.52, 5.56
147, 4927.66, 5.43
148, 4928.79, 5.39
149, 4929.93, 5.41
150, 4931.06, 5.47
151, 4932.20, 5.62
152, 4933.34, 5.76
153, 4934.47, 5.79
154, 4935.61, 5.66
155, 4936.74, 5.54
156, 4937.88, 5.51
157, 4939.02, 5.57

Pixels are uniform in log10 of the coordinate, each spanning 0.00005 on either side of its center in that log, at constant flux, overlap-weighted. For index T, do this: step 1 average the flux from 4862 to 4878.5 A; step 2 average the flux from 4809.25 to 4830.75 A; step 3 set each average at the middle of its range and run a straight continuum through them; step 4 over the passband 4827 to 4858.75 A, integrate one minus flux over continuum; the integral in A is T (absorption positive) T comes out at -2.3 A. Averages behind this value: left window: 5.71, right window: 5.01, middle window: 5.78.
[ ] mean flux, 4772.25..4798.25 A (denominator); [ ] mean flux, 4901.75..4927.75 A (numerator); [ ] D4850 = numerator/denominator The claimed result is 1.0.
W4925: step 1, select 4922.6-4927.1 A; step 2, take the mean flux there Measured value 5.63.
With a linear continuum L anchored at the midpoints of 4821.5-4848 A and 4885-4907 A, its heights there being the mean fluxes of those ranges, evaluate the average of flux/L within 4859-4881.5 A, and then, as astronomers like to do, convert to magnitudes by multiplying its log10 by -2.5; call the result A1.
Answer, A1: 0.16 mag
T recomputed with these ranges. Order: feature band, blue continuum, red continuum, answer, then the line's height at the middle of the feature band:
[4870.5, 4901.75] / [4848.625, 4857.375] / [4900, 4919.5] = 2.1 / 5.8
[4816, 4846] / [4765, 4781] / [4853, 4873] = -3.0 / 5.18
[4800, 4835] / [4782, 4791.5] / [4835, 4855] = -0.5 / 5.69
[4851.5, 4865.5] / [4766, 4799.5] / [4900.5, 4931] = 1.6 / 5.7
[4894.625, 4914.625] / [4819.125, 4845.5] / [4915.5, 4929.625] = -2.3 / 5.46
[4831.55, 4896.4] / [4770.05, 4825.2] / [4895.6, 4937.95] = 3.6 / 5.72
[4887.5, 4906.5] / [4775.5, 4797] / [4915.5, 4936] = -1.8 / 5.51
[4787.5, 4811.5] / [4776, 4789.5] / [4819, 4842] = -1.3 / 5.57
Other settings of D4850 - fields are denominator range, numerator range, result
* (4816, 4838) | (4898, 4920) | 1.05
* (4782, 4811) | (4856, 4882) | 0.87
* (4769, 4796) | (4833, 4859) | 1.02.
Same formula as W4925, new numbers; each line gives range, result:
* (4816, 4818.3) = 5.82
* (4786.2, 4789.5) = 5.7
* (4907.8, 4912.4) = 5.56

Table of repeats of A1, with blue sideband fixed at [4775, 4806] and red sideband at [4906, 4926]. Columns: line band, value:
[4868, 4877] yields 0.10 mag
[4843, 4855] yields -0.10 mag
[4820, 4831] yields -0.02 mag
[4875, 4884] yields 0.07 mag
